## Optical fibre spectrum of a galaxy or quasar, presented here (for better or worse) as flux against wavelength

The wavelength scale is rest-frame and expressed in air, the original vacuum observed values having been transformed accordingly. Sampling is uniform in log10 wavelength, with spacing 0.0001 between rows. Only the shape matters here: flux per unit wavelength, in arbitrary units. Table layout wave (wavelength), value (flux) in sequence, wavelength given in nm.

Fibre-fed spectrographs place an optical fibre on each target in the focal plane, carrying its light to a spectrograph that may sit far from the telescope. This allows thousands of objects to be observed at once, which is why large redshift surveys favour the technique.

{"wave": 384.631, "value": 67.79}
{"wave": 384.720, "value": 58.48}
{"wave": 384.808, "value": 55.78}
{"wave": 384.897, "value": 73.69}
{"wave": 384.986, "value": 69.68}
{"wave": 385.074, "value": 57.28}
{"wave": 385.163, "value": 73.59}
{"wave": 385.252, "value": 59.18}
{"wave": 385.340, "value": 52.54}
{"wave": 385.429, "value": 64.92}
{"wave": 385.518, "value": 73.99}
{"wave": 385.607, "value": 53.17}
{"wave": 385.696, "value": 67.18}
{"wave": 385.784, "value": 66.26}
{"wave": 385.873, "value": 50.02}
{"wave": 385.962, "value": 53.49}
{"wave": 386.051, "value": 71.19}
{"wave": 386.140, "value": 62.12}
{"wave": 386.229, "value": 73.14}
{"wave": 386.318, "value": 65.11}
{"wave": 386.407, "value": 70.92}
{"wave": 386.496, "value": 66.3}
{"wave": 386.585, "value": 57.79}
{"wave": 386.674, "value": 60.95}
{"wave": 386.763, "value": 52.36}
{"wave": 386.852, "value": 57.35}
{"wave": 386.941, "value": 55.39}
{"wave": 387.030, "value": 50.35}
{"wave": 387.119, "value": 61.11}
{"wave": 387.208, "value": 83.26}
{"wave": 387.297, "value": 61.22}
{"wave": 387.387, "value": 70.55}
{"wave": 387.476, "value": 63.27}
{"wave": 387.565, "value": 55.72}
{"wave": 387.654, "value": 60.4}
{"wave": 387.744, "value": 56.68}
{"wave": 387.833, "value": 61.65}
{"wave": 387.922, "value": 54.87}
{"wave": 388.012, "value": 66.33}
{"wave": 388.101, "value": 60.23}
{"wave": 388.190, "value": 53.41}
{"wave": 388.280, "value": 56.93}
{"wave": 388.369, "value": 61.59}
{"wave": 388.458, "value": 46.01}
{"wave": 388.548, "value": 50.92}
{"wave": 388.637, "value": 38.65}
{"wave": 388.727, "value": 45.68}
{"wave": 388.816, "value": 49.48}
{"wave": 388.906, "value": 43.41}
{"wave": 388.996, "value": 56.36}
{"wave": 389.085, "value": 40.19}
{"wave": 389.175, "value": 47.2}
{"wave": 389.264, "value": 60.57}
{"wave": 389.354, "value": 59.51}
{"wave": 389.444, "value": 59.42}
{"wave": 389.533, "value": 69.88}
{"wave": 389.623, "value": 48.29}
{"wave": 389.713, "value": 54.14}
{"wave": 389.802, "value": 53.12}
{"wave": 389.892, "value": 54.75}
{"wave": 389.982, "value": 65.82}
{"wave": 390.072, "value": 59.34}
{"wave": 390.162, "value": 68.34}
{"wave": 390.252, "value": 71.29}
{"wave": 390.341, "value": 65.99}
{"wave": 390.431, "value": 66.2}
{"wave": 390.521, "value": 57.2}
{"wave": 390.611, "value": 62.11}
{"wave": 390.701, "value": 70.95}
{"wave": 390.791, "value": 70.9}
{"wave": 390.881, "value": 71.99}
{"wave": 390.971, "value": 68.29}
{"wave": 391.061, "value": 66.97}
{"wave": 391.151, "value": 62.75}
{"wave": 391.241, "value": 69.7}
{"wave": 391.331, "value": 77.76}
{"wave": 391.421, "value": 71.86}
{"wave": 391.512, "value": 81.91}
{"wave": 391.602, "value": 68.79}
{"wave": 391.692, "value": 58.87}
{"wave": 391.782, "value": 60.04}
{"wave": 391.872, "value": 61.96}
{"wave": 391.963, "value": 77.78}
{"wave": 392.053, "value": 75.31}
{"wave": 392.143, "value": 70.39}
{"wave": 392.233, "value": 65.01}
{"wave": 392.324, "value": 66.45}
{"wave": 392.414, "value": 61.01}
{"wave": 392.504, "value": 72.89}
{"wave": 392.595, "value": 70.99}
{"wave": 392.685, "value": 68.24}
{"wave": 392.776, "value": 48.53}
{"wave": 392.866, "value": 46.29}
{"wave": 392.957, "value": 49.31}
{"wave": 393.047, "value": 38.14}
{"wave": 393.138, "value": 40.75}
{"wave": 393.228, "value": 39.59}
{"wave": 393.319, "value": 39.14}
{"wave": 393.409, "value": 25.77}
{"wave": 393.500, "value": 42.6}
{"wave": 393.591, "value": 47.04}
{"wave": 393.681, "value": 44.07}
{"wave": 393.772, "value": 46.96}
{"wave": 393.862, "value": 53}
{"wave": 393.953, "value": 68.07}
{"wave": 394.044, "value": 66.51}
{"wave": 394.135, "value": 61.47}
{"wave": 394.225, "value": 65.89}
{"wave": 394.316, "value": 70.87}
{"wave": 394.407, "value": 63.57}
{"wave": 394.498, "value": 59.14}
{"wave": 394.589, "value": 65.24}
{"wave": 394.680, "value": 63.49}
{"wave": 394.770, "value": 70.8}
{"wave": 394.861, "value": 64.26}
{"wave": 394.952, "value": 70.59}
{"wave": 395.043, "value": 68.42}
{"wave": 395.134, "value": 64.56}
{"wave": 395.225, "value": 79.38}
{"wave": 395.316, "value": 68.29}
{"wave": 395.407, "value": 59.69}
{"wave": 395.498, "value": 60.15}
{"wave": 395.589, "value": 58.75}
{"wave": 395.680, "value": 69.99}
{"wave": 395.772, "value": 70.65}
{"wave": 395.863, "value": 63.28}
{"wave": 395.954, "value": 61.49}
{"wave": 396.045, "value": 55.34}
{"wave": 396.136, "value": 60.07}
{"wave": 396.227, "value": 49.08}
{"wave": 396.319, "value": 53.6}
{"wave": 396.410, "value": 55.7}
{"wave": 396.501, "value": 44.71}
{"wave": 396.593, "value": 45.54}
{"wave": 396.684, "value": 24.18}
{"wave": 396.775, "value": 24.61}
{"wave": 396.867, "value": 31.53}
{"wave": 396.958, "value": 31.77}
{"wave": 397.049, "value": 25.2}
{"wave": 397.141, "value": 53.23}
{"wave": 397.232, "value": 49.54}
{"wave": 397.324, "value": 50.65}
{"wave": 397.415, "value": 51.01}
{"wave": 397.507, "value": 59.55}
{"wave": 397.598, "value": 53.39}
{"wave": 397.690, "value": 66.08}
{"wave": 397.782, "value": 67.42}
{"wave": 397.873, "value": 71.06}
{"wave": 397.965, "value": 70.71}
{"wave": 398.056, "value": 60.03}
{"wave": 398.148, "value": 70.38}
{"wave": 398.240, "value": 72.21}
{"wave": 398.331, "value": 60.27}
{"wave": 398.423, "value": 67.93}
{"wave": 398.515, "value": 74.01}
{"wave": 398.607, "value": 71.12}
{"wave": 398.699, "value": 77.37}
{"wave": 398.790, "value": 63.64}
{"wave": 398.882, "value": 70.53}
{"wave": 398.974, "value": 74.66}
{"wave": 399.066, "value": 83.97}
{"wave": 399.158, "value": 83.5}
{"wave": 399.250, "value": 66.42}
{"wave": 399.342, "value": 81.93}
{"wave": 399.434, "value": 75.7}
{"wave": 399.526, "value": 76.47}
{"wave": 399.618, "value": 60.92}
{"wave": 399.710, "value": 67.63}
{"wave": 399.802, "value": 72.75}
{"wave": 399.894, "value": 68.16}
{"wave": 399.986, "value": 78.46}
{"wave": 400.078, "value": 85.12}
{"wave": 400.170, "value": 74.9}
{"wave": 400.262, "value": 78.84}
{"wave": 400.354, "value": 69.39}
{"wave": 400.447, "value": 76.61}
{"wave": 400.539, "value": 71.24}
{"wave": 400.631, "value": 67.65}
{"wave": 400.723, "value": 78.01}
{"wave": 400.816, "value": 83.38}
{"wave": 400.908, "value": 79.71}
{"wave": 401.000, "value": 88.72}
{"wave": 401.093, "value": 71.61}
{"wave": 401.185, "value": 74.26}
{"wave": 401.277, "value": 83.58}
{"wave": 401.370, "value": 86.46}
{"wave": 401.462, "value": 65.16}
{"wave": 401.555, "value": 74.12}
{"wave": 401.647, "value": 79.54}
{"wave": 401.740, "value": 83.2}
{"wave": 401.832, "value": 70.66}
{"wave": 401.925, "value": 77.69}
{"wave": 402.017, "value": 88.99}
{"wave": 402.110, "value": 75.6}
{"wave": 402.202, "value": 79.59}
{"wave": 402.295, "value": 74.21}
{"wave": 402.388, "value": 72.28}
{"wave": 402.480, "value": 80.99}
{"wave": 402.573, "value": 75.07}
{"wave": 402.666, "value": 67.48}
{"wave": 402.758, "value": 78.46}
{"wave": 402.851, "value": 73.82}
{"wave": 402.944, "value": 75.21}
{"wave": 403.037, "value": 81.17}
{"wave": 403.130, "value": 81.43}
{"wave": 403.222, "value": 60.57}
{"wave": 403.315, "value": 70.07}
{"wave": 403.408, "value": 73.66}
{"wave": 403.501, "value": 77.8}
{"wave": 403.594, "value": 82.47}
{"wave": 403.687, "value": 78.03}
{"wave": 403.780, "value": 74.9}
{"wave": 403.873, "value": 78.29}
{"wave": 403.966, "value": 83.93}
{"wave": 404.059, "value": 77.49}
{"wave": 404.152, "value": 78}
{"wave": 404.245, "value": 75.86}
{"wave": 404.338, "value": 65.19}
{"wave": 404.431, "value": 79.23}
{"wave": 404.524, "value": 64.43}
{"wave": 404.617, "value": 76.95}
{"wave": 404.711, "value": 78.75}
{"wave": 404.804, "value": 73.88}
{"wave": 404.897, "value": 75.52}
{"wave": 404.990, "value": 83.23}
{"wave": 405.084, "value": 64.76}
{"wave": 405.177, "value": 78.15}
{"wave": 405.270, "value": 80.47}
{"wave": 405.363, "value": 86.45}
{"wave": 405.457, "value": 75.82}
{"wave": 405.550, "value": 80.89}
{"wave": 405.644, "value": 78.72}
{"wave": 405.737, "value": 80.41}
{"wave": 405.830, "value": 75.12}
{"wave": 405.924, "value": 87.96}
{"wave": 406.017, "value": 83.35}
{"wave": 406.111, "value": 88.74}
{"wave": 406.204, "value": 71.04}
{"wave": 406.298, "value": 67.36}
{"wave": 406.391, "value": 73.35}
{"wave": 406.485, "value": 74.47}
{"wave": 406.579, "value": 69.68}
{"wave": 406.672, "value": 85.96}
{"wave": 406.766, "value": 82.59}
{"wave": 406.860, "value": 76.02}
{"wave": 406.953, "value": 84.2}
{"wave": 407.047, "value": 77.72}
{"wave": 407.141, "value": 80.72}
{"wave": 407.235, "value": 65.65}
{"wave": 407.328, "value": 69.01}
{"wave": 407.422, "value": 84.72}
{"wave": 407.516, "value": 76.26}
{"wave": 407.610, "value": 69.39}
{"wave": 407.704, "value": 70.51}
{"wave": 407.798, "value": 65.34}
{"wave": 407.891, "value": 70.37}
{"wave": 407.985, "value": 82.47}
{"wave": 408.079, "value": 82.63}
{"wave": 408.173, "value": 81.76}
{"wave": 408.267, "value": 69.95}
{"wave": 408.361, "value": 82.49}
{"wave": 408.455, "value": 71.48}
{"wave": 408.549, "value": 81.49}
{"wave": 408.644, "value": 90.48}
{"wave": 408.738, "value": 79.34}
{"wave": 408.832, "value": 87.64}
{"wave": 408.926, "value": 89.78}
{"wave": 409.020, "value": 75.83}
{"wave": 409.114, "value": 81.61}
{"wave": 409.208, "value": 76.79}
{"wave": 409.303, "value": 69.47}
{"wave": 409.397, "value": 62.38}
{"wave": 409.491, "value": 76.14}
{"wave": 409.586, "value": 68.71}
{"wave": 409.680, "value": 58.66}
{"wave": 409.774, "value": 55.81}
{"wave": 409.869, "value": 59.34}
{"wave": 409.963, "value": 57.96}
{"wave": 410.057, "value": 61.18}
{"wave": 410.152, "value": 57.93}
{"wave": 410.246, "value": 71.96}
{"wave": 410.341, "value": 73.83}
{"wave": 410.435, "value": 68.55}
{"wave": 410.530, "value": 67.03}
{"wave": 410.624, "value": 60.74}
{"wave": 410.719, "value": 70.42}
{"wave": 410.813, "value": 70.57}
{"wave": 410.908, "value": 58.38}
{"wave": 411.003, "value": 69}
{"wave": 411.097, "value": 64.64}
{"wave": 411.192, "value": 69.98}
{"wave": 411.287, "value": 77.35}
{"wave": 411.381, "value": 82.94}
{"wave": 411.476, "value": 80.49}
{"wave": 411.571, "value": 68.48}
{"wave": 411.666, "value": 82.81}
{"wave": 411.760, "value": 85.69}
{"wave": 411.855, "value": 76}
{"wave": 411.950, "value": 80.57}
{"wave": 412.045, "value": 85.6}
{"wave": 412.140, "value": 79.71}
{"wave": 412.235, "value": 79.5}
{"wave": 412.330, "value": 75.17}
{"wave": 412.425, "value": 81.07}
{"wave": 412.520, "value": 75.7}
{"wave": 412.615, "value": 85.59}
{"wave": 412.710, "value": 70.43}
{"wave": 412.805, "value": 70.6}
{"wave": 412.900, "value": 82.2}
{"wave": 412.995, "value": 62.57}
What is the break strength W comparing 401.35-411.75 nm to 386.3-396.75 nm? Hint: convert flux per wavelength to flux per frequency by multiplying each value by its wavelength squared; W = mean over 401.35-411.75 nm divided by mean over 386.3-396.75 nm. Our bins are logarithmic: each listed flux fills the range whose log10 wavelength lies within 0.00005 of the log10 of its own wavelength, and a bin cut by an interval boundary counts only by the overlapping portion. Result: 1.36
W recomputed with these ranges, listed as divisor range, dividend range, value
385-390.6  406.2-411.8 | 1.37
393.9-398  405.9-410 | 1.38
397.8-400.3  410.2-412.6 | 1.09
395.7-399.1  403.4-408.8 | 1.40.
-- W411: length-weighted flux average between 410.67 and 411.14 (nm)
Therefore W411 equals 66.6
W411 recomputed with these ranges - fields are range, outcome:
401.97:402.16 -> 82.5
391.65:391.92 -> 60.4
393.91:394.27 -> 65.5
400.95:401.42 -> 80.8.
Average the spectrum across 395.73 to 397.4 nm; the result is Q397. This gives 47.3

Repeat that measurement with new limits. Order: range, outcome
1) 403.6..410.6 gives 75.1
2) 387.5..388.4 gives 58.9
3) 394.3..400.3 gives 63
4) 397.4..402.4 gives 73.4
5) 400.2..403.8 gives 76.5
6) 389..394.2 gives 59.8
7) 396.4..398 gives 48.4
